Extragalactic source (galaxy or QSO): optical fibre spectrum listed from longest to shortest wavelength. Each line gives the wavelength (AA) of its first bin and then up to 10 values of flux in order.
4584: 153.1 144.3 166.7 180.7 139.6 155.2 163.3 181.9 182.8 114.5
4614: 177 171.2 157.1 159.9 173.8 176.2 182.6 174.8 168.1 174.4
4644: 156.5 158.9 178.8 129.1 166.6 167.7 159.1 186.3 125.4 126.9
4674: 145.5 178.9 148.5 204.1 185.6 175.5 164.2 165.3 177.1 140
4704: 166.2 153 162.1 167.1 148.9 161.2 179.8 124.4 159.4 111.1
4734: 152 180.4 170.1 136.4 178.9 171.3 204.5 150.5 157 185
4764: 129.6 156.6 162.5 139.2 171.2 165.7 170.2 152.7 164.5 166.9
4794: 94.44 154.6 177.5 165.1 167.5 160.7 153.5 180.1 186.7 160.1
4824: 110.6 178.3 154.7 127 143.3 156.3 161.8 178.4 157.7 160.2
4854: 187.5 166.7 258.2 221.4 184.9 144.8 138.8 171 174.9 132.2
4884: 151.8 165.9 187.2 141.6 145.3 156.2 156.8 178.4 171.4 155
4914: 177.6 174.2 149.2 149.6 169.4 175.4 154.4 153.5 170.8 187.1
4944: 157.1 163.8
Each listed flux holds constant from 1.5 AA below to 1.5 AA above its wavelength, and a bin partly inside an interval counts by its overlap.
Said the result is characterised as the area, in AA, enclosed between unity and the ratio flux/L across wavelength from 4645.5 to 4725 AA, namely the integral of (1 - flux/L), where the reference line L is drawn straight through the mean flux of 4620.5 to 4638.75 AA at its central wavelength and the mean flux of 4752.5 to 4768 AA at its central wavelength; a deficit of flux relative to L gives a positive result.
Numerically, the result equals 2.2 AA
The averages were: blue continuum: 172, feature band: 162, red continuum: 159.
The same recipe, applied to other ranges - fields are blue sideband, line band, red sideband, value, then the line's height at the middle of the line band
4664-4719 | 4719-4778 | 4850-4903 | 1.9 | 164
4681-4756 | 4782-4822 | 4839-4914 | 1.3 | 166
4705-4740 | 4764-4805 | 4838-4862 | 2.7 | 167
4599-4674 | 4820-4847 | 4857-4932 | 2.3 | 166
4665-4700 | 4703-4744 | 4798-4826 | 2.1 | 164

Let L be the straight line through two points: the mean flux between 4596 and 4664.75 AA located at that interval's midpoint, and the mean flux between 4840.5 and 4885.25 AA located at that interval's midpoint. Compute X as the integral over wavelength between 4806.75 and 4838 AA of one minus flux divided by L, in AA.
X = 2.8 AA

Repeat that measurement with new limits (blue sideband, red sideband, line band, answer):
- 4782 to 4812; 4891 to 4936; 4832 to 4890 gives -3.4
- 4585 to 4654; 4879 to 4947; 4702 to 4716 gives 0.3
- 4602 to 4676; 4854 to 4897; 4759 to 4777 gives 1.1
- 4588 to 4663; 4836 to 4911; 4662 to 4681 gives 1.5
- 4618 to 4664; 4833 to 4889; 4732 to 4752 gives 0.1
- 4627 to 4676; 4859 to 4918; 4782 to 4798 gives 1.6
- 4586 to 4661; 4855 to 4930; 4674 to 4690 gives -1.0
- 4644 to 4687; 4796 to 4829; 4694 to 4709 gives 0.1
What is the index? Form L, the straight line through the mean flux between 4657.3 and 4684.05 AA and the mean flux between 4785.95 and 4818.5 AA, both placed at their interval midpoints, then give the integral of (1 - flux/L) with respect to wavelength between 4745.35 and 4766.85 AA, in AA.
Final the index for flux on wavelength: -0.9 AA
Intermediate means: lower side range 160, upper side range 160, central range 167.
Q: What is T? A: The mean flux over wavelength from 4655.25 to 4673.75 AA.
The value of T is 154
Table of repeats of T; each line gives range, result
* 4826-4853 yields 158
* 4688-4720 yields 162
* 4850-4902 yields 170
